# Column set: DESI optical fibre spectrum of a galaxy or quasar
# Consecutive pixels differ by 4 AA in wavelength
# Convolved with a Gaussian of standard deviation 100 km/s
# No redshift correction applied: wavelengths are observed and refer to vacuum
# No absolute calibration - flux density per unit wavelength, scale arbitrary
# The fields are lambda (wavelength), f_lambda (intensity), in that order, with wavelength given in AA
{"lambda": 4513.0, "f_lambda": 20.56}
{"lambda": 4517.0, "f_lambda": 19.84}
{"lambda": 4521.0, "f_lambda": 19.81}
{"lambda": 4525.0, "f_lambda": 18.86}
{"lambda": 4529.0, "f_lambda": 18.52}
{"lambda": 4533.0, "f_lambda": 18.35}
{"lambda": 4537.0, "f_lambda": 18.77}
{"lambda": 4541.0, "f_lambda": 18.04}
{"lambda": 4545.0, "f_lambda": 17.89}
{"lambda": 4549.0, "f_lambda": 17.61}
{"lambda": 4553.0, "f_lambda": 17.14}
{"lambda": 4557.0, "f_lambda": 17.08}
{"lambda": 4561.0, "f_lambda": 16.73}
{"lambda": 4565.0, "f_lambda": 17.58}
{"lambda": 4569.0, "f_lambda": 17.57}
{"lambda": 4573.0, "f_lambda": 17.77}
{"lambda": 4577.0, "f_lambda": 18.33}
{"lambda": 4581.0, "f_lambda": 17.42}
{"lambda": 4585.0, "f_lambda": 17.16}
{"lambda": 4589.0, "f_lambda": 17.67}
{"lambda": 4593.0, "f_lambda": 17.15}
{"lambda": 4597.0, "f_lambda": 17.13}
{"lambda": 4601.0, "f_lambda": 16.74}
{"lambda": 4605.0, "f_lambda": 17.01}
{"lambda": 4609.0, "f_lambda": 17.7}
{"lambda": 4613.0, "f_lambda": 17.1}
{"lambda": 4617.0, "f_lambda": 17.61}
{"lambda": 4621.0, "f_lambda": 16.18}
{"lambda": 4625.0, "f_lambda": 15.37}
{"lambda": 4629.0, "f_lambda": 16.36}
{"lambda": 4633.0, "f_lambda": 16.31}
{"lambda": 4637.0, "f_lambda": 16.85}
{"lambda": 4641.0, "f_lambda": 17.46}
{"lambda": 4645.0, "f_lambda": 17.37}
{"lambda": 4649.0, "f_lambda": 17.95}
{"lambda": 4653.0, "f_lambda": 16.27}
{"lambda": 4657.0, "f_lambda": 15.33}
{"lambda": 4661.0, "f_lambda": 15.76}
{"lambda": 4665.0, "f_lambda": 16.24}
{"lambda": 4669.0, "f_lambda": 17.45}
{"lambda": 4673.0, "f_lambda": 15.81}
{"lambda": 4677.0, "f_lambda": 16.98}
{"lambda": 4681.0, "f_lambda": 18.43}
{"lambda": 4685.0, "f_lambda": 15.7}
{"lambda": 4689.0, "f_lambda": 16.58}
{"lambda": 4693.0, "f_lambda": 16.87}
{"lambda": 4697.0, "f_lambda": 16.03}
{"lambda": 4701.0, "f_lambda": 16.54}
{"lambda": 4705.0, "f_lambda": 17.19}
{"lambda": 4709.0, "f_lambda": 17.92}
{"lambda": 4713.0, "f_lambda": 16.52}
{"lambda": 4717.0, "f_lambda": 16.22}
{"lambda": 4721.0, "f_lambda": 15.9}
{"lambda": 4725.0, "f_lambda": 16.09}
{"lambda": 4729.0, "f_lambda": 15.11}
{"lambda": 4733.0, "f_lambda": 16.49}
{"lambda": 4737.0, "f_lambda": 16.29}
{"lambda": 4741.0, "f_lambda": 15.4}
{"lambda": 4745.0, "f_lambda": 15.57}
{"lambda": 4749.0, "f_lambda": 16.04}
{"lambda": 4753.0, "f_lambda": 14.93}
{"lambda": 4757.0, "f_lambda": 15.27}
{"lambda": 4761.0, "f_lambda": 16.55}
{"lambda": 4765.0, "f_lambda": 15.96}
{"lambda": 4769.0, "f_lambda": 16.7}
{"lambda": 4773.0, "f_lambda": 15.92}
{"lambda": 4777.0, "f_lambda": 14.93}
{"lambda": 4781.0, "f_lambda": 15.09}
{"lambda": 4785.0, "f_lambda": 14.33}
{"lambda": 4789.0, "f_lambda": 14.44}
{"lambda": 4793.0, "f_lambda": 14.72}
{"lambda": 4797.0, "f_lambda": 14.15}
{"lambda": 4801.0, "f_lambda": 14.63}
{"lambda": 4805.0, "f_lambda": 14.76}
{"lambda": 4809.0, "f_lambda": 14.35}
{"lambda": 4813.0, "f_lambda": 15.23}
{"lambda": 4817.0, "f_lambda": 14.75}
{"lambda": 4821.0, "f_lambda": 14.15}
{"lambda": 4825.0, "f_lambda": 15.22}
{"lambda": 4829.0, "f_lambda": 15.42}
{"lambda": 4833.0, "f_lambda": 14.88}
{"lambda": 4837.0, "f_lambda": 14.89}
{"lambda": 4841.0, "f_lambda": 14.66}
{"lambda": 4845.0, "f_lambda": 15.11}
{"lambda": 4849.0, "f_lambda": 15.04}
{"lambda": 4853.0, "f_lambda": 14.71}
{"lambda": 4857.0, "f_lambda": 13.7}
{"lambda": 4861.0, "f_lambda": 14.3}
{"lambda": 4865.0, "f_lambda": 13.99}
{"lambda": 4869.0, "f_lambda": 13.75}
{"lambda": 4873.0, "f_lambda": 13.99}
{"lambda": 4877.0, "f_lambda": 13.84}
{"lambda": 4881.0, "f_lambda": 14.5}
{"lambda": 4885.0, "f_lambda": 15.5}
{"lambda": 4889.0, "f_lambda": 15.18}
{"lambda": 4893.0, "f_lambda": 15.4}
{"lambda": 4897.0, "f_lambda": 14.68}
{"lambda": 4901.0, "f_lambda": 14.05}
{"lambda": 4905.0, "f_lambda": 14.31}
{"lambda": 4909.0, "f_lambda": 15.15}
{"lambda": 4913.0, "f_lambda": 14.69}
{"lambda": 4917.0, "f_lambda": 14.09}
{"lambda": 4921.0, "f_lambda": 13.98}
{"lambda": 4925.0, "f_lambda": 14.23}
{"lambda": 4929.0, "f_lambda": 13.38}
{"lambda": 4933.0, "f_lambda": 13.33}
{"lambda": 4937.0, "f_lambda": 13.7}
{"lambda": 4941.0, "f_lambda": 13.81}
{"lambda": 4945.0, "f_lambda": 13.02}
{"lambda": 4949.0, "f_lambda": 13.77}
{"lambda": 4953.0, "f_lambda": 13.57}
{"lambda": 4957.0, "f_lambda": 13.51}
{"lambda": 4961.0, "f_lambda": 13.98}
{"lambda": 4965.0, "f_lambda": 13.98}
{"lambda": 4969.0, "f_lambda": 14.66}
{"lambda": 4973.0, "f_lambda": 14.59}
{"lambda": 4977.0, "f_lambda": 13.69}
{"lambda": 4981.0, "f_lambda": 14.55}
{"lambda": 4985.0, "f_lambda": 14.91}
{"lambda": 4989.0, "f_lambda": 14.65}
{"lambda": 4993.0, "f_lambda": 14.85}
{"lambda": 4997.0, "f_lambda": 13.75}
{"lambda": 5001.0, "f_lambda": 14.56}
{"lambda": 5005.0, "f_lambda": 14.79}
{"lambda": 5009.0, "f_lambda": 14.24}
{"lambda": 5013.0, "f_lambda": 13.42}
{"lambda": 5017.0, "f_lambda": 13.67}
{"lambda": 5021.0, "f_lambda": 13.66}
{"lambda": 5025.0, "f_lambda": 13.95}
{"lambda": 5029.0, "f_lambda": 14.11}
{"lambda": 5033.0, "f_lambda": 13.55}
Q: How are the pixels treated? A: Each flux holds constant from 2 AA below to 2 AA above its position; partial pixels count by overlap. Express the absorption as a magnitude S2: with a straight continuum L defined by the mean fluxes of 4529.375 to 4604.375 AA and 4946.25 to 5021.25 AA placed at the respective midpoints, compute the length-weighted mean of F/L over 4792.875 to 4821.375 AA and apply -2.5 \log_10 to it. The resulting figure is 0.07 mag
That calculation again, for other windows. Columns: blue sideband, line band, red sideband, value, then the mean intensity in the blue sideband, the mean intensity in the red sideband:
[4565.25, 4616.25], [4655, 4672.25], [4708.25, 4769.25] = 0.036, 17.4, 16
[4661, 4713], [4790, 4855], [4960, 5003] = 0.063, 16.8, 14.4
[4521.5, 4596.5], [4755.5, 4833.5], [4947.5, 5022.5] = 0.050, 17.8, 14.2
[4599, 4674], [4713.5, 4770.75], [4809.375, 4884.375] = -0.019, 16.7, 14.6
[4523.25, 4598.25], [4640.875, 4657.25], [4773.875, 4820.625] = -0.025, 17.7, 14.7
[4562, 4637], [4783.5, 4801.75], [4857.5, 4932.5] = 0.063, 17.1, 14.4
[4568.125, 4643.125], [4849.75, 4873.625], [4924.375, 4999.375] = 0.055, 17.1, 14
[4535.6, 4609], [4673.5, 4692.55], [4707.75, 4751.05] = -0.021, 17.5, 16.1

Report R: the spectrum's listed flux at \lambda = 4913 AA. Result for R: 14.69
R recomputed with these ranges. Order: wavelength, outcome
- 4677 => 16.98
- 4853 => 14.71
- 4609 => 17.7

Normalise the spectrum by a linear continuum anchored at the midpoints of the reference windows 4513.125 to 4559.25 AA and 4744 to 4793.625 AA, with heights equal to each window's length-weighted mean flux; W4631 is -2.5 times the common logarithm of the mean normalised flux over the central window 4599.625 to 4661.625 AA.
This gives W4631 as 0.03 mag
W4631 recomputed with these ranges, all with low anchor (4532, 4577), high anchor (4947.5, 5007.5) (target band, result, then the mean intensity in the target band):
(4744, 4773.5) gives 0.01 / 15.9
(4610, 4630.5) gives 0.04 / 16.6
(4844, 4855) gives 0.03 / 14.9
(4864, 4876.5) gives 0.09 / 13.9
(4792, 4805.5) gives 0.08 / 14.5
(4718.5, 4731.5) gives 0.04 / 15.8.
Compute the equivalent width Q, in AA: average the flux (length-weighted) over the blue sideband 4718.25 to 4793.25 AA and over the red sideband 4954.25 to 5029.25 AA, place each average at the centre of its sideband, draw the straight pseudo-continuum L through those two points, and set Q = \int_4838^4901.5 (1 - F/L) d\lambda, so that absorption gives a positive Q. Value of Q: 1.6 AA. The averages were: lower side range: 15.6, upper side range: 14.2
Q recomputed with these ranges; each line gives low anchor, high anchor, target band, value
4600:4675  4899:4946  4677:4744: -1.9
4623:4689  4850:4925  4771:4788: 0.5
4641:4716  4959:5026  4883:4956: 3.0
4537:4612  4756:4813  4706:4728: -0.9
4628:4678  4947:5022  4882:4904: -0.1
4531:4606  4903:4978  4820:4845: 0.2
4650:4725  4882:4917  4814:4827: 0.6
